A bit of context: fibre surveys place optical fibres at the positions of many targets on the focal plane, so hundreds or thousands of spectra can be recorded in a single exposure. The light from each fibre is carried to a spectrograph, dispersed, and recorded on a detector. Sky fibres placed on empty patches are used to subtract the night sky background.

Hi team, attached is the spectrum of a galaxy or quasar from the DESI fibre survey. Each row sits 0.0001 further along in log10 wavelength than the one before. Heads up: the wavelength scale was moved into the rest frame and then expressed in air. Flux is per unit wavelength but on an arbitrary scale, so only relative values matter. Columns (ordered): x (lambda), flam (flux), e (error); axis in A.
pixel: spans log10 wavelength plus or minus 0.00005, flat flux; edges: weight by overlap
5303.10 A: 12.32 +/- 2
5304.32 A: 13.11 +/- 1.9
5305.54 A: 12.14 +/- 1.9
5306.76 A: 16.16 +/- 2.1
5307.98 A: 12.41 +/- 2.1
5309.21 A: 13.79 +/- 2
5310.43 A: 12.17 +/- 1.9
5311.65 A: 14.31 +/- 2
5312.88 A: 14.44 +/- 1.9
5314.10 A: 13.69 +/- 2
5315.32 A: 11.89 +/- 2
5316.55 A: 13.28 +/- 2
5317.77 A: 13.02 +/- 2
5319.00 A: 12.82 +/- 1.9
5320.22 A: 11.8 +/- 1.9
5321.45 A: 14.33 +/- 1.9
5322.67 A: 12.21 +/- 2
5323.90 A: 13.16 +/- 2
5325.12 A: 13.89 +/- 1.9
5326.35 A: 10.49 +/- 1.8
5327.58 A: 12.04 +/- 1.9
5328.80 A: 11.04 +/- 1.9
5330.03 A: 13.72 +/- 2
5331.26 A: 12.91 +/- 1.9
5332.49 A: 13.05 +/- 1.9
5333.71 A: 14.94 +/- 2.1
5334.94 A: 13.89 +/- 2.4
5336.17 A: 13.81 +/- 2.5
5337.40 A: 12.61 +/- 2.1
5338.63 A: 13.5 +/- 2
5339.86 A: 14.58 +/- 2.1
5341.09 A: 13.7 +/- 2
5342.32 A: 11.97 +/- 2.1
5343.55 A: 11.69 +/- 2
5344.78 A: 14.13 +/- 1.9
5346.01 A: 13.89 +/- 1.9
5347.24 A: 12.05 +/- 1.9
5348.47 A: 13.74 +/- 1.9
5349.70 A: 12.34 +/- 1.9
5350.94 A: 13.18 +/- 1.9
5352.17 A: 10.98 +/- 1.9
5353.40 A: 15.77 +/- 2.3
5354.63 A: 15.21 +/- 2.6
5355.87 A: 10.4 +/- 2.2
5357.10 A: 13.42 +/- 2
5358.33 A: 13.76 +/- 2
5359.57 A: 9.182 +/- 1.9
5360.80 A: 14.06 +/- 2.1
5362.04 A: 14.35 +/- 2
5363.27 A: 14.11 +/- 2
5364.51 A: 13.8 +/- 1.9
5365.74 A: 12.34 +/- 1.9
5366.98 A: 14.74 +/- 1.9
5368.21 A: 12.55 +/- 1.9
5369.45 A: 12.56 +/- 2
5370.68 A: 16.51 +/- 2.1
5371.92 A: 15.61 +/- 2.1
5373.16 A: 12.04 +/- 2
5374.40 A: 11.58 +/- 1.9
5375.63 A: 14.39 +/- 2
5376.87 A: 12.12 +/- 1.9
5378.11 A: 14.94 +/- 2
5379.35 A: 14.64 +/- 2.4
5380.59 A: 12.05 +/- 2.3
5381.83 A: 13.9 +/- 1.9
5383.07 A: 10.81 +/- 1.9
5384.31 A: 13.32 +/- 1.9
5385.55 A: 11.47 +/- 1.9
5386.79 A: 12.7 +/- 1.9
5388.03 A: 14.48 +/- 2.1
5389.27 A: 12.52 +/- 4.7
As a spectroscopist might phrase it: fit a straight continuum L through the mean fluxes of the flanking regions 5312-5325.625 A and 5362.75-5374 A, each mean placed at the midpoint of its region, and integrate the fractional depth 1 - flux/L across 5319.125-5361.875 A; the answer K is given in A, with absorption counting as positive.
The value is 1.3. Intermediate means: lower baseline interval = 13.2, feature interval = 13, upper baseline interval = 13.8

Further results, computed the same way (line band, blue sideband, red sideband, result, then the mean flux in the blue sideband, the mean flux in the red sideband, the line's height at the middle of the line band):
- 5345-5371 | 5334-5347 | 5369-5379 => 0.6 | 13.4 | 13.8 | 13.6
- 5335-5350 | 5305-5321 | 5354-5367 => 0.0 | 13.2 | 13.1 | 13.2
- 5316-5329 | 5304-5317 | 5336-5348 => 0.7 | 13.4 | 13.2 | 13.3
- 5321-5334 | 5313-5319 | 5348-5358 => 0.3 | 13.1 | 13.1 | 13.1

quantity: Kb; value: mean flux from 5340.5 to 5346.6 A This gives 13.1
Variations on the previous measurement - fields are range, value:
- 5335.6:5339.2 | 13.3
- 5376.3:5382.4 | 13.5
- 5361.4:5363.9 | 14.2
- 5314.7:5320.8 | 12.6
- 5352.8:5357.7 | 13.7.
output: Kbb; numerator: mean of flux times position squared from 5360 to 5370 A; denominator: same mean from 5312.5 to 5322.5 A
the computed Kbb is 1.05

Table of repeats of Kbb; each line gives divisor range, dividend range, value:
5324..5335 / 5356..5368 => 1.04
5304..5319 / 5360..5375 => 1.04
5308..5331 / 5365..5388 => 1.05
